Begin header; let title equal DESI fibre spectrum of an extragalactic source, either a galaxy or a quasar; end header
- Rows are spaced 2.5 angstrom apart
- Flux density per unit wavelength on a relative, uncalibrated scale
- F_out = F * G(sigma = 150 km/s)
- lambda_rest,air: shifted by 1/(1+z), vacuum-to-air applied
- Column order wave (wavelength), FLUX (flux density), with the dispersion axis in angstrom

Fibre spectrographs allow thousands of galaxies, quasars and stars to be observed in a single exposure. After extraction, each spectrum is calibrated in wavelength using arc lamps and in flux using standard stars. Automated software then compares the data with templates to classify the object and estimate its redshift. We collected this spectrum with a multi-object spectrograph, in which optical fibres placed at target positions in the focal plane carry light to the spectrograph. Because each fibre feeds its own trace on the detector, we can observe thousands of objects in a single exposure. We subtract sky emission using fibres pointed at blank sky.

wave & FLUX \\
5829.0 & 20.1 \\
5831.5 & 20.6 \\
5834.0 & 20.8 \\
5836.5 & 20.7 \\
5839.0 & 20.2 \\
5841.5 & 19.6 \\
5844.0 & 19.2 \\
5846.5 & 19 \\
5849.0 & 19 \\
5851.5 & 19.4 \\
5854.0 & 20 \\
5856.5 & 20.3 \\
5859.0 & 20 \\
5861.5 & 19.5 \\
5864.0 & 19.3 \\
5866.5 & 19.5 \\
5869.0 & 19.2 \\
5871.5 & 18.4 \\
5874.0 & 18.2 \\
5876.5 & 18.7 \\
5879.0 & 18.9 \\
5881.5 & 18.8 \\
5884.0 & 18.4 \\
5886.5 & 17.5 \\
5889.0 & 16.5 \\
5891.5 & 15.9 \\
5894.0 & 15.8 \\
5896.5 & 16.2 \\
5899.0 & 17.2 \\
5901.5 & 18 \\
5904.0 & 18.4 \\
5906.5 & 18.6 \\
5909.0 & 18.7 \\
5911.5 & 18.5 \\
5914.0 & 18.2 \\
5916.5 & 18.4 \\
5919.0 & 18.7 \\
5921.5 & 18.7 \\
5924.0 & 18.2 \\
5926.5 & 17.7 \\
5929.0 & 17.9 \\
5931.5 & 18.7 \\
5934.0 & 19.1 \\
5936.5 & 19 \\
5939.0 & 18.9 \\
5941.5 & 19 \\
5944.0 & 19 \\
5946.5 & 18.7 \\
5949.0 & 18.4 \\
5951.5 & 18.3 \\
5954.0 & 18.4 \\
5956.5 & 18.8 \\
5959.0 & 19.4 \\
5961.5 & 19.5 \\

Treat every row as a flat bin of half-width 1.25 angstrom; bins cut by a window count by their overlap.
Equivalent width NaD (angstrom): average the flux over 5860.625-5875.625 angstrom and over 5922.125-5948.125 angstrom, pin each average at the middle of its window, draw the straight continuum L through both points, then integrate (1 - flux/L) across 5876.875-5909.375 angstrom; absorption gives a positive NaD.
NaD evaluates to 2.15 angstrom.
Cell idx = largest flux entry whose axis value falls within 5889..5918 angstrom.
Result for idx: 18.7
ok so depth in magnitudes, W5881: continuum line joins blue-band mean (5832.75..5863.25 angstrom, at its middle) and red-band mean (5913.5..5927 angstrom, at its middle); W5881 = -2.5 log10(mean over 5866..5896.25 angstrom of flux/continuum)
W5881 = 0.07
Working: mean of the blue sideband 19.8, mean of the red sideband 18.4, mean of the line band 17.9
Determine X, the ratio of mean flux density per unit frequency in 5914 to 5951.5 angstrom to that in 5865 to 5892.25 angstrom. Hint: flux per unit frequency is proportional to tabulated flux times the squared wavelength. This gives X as 1.04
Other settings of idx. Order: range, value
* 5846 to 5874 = 20.3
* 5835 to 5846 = 20.7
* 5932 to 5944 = 19.1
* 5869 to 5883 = 19.2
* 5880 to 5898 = 18.8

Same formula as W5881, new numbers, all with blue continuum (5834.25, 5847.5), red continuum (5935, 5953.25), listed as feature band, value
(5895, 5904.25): 0.11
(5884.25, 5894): 0.16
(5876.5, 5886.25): 0.05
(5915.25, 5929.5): 0.04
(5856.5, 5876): 0.02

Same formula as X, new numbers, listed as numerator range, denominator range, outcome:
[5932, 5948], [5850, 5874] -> 1.00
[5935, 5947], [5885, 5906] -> 1.13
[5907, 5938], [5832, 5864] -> 0.96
